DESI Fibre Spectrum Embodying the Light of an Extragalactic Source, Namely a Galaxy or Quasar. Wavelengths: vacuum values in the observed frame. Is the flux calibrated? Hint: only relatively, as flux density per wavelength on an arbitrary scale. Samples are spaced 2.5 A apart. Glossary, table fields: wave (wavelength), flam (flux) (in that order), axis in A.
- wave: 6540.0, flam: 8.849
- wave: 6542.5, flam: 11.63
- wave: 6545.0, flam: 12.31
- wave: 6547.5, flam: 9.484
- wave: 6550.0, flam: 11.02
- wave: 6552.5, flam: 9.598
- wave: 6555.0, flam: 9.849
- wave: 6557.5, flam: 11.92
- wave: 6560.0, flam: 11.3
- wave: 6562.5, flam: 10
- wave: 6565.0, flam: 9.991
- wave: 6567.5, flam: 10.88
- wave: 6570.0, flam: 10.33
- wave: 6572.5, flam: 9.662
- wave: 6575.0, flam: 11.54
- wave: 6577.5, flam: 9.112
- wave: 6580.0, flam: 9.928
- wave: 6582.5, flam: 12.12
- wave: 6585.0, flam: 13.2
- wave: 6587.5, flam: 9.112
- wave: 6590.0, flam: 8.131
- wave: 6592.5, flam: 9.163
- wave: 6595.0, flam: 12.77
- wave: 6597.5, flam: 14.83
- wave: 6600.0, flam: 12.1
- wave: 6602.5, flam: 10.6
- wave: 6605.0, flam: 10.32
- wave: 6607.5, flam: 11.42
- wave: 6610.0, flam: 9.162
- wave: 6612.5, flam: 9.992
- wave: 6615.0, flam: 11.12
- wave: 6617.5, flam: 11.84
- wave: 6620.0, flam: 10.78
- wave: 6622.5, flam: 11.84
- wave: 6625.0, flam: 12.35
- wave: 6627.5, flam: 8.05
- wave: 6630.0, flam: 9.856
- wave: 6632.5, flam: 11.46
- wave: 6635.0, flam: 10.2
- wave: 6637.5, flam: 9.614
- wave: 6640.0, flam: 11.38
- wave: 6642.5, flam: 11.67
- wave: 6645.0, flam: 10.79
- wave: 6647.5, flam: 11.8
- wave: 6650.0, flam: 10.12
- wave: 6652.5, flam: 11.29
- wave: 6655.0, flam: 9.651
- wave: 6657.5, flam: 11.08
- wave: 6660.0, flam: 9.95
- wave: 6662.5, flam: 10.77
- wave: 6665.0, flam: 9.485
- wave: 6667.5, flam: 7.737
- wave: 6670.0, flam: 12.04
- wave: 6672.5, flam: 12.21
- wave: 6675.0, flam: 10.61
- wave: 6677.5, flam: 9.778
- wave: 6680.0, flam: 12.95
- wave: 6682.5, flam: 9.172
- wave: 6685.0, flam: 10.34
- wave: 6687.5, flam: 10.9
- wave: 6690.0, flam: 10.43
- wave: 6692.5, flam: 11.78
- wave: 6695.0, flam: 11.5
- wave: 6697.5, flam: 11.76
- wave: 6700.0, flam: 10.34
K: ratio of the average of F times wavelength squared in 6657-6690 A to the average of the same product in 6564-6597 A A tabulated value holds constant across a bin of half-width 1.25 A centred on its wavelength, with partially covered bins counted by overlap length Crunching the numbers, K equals 1.0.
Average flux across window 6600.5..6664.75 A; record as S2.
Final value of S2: 10.7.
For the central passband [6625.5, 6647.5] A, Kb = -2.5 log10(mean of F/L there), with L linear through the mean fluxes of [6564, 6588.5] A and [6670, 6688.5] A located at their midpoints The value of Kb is 0.03 mag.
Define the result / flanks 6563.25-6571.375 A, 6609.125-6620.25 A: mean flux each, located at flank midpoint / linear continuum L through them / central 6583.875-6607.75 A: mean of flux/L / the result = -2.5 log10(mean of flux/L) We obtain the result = -0.06 mag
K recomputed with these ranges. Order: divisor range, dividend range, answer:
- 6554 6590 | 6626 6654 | 1.02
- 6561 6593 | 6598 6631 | 1.07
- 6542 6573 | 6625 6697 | 1.03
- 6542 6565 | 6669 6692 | 1.06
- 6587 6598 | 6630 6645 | 1.03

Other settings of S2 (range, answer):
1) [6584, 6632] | 10.9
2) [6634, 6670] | 10.5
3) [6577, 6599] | 11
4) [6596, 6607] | 11.9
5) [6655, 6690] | 10.5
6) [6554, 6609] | 10.8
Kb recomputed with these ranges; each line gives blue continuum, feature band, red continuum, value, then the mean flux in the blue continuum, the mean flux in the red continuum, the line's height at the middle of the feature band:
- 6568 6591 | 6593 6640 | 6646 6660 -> -0.05 mag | 10.4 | 10.7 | 10.6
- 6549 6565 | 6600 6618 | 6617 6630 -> 0.01 mag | 10.6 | 10.8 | 10.8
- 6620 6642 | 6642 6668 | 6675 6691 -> 0.02 mag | 10.6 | 10.6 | 10.6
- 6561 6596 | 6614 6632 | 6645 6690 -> -0.04 mag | 10.4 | 10.6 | 10.5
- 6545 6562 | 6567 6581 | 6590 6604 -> 0.09 mag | 10.6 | 11.5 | 11.1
